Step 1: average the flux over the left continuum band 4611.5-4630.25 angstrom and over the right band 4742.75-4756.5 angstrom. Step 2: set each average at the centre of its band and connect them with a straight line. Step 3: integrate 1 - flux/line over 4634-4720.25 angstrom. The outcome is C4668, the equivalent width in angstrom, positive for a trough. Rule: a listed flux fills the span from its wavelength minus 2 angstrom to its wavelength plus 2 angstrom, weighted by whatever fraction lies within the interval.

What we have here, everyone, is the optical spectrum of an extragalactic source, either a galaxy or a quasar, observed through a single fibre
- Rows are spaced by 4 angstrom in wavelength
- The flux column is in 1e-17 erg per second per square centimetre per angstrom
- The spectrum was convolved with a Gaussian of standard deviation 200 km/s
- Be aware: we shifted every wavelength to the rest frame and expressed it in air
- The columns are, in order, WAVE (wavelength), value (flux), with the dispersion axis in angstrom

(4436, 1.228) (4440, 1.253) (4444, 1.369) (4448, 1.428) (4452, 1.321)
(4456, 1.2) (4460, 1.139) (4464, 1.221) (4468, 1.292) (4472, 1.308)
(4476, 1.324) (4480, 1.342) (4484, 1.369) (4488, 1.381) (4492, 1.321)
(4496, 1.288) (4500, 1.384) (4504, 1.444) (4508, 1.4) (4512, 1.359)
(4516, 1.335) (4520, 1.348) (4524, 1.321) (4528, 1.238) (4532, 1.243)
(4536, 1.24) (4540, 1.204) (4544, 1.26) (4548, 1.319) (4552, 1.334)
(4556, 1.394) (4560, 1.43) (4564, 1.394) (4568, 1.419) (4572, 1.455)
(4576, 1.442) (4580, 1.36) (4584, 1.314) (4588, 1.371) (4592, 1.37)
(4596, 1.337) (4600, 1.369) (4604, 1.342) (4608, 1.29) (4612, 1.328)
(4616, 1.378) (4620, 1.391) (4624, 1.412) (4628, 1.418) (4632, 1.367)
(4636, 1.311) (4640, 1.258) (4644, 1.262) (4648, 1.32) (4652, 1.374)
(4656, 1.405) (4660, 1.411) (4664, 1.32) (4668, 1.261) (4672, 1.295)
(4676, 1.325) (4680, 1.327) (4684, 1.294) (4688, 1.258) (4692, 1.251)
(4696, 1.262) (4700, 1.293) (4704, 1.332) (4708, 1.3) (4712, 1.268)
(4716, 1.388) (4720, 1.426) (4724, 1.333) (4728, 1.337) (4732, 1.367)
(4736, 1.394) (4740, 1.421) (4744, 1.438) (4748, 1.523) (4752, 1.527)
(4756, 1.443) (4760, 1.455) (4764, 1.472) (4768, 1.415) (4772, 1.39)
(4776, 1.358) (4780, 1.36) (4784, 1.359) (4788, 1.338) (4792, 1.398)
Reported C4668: 7.2 angstrom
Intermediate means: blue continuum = 1.39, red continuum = 1.49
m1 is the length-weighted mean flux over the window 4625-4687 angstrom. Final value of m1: 1.33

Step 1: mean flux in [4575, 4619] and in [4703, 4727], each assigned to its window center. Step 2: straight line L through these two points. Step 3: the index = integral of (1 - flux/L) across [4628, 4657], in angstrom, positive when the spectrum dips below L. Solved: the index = 0.4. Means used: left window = 1.35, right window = 1.34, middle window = 1.33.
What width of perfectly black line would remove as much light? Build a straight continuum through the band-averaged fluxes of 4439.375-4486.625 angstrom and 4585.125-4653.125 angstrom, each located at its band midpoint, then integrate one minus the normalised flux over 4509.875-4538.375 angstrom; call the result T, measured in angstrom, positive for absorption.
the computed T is 0.4 angstrom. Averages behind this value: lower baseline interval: 1.3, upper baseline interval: 1.35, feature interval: 1.3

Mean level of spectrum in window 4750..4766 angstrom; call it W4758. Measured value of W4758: 1.47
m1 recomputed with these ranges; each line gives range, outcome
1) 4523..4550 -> 1.26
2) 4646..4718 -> 1.32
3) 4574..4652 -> 1.35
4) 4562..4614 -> 1.37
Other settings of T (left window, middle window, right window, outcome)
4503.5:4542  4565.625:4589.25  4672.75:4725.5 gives -1.5 angstrom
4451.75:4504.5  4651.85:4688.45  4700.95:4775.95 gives 1.2 angstrom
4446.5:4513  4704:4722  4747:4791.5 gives 0.7 angstrom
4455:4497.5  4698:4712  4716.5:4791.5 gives 0.9 angstrom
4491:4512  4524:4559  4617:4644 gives 2.0 angstrom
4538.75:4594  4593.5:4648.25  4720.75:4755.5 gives 1.5 angstrom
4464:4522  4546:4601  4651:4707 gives -2.0 angstrom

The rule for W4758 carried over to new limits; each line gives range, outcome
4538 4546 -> 1.23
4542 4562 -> 1.35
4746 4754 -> 1.52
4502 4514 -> 1.4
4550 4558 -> 1.36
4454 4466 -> 1.19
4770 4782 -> 1.37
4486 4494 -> 1.35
